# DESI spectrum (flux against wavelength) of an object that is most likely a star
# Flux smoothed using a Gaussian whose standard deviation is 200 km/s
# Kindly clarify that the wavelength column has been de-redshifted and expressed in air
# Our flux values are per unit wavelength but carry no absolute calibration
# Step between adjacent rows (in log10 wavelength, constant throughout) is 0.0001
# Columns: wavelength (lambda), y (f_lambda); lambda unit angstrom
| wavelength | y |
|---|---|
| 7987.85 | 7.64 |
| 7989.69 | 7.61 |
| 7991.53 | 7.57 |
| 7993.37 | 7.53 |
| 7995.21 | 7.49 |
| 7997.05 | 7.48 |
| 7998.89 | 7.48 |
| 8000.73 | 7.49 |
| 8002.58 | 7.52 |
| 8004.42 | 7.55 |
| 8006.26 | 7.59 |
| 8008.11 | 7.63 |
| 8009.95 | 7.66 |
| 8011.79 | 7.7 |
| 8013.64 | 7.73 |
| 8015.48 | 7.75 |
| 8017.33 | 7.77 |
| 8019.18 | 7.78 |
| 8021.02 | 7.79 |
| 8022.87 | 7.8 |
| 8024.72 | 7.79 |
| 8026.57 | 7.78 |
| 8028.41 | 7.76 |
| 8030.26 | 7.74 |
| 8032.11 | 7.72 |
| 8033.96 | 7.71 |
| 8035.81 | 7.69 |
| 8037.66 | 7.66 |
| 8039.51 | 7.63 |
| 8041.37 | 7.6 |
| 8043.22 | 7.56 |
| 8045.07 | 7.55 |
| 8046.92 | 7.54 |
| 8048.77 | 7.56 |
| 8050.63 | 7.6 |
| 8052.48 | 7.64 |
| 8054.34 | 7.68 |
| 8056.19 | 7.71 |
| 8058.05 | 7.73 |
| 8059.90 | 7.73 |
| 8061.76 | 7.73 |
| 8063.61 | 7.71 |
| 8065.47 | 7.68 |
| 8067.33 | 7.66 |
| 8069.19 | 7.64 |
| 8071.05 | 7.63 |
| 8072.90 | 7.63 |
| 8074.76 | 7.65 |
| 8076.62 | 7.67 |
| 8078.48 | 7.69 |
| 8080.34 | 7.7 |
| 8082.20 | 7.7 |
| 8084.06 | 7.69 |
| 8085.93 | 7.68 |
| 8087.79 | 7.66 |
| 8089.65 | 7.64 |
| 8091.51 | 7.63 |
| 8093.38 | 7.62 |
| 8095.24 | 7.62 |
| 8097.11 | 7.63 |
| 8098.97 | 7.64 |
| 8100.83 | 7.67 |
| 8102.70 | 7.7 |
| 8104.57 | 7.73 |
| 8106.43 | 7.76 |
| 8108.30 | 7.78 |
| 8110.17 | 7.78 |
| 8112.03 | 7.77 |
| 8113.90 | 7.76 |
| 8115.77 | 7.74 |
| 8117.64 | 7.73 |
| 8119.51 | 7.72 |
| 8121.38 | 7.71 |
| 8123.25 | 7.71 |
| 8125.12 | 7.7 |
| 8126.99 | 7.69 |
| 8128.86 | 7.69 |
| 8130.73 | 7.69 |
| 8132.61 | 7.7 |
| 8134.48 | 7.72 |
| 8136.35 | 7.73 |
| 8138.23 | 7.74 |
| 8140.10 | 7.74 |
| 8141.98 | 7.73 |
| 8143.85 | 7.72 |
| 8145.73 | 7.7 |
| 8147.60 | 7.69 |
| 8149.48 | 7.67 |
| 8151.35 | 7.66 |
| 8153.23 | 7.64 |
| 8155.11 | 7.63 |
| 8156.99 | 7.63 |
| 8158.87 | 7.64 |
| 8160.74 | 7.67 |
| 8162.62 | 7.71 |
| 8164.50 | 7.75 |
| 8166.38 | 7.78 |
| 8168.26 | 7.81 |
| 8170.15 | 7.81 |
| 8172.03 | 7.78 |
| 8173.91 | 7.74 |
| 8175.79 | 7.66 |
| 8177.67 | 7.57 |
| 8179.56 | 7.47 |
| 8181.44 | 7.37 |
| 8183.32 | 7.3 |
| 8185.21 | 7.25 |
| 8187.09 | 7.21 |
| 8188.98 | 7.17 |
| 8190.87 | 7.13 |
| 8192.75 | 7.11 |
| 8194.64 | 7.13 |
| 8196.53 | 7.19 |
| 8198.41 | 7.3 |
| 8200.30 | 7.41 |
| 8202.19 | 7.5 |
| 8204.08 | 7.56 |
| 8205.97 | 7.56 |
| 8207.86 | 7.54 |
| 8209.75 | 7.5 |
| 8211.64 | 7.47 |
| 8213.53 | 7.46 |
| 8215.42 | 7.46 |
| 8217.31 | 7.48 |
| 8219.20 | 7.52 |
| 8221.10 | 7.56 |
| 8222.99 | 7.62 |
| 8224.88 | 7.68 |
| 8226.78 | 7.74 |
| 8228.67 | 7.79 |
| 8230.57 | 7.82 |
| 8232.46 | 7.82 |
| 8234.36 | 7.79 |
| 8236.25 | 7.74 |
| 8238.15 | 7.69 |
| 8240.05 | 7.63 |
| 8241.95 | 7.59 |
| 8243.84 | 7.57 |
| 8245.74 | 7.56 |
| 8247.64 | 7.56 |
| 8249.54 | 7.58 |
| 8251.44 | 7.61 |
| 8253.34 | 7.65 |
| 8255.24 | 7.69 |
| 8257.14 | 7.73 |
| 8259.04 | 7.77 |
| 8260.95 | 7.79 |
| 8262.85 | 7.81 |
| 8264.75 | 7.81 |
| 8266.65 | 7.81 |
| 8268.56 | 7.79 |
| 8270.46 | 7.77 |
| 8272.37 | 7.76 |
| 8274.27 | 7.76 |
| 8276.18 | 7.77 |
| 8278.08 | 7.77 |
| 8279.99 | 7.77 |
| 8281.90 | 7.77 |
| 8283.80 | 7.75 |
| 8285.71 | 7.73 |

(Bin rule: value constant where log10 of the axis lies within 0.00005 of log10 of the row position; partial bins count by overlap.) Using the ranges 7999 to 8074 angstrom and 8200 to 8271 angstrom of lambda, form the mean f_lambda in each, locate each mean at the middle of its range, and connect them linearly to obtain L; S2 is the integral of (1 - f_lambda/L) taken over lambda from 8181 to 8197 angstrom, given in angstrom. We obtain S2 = 0.9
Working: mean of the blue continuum 7.67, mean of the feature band 7.2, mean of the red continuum 7.64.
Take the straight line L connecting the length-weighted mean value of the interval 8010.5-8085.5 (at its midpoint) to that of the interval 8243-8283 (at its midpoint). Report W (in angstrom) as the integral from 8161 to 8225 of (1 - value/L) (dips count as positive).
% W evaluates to 1.8 angstrom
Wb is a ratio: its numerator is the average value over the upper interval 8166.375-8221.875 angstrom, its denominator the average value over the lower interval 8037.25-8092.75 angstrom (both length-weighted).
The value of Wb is 0.97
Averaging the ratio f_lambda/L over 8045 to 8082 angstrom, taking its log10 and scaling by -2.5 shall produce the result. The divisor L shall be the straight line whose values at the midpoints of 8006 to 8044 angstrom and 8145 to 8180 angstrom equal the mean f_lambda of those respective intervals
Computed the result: 0.01 mag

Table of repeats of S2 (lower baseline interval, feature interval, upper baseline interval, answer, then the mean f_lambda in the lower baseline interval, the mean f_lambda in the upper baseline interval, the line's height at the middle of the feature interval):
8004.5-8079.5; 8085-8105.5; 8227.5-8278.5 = 0.09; 7.68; 7.72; 7.69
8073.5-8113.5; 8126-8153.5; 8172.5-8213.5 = -0.55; 7.69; 7.39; 7.55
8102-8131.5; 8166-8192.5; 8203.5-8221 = 0.34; 7.73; 7.51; 7.58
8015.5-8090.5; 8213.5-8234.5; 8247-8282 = 0.21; 7.68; 7.73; 7.72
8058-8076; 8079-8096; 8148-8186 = 0.02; 7.68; 7.63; 7.67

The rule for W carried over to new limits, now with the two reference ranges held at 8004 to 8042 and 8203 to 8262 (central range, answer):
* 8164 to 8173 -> -0.2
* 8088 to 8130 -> -0.1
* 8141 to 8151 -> 0.0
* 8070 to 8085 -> 0.0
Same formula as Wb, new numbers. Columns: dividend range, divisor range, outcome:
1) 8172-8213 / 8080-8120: 0.96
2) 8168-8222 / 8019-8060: 0.97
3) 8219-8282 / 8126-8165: 1.00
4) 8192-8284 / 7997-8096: 0.99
